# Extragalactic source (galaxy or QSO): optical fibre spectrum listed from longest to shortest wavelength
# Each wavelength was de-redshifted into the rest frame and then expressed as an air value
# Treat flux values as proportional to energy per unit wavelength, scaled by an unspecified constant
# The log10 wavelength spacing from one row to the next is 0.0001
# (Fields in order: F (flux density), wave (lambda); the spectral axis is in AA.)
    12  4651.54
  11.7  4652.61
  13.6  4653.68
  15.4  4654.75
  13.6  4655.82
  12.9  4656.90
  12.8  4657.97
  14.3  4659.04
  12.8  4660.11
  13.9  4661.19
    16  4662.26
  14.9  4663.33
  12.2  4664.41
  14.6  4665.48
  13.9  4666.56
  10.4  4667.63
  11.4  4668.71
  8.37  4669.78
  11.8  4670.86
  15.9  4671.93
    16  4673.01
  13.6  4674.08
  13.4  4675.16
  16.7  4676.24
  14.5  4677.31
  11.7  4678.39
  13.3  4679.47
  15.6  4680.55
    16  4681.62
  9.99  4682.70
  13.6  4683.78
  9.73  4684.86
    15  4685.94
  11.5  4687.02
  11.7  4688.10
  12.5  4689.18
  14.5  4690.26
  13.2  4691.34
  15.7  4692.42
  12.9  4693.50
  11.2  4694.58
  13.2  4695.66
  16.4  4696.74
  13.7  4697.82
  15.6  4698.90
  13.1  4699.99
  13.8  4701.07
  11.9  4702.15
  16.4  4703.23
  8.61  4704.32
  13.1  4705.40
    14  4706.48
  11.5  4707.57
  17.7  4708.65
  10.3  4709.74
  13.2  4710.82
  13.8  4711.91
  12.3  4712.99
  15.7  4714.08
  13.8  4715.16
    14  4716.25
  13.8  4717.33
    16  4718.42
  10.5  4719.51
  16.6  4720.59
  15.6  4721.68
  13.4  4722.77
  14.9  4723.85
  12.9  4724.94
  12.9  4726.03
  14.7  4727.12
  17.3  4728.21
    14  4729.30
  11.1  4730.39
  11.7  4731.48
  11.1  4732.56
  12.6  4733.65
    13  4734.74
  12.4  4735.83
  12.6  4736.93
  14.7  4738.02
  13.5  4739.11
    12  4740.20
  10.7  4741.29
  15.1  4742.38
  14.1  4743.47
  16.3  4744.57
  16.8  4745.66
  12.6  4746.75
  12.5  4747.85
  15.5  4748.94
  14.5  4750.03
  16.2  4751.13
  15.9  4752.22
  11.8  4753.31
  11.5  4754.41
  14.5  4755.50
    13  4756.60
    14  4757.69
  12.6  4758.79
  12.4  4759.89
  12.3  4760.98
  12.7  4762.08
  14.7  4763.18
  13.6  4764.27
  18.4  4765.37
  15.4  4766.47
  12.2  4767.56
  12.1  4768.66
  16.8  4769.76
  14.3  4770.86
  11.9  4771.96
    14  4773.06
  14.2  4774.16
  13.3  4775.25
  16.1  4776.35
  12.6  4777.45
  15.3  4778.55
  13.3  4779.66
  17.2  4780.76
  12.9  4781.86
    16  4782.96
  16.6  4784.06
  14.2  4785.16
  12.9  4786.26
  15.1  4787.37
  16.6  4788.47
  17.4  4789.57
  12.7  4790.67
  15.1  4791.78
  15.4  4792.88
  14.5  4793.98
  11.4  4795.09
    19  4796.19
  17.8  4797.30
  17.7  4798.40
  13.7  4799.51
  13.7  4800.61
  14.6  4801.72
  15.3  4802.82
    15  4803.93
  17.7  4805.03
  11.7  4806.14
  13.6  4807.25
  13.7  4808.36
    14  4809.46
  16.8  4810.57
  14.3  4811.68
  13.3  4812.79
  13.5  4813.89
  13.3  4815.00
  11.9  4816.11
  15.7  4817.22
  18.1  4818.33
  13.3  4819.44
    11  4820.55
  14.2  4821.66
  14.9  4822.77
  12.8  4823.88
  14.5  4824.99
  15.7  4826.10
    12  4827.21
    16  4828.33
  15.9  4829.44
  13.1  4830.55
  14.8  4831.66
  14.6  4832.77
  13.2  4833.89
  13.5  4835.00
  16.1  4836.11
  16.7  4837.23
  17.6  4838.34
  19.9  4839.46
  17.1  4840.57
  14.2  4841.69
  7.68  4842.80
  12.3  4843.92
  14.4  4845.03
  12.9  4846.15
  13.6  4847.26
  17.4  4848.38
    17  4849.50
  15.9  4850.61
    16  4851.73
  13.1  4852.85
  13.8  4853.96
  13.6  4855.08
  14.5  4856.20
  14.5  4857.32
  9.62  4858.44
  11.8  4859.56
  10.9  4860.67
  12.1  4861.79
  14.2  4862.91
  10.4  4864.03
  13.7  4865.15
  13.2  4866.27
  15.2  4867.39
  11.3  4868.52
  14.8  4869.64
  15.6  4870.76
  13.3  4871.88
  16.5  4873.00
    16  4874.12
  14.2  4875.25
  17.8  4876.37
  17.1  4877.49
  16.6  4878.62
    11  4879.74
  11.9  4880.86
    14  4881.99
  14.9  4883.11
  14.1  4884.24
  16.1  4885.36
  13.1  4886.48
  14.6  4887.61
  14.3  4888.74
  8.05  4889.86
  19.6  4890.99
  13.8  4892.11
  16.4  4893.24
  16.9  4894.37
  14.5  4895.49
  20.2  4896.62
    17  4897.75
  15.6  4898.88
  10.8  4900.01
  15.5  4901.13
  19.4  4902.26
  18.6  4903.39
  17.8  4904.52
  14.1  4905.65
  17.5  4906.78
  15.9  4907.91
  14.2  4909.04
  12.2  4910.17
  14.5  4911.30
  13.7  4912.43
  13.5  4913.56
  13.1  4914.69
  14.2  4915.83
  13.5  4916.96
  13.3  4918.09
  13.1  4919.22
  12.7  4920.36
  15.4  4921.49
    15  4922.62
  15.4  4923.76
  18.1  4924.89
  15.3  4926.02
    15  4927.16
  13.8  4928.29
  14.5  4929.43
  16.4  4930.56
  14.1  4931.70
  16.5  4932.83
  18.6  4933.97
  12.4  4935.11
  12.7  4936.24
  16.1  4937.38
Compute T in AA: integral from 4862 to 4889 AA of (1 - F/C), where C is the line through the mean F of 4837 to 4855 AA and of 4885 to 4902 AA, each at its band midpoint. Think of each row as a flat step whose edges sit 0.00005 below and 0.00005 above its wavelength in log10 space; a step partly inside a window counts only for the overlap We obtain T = 1.4 AA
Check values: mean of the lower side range 14.9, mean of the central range 14.3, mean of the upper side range 15.2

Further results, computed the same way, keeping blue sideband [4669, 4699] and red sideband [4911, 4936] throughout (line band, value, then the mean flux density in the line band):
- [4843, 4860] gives 0.42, 13.9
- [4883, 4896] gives -0.22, 14.7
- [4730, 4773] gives 0.58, 13.6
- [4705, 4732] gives -0.39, 13.8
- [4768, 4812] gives -2.53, 14.8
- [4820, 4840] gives -0.91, 14.8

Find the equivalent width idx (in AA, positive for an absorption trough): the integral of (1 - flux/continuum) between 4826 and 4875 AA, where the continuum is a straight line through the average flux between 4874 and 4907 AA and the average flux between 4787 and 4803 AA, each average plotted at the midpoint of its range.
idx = 3.6 AA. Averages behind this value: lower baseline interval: 15.3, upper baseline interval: 15.4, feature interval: 14.2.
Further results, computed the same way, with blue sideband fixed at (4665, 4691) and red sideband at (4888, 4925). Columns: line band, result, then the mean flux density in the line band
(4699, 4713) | 0.2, 13.2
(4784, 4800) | -1.4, 15.3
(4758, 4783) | -0.3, 14.1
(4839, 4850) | 0.0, 14.6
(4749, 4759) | -0.1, 13.9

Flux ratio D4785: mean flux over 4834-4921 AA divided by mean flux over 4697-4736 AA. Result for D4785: 1.1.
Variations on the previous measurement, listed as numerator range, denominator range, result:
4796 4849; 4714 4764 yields 1.07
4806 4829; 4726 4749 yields 1.04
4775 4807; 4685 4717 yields 1.12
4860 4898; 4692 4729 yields 1.05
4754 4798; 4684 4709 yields 1.08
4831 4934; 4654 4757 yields 1.08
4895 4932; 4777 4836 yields 1.03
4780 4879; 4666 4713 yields 1.10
